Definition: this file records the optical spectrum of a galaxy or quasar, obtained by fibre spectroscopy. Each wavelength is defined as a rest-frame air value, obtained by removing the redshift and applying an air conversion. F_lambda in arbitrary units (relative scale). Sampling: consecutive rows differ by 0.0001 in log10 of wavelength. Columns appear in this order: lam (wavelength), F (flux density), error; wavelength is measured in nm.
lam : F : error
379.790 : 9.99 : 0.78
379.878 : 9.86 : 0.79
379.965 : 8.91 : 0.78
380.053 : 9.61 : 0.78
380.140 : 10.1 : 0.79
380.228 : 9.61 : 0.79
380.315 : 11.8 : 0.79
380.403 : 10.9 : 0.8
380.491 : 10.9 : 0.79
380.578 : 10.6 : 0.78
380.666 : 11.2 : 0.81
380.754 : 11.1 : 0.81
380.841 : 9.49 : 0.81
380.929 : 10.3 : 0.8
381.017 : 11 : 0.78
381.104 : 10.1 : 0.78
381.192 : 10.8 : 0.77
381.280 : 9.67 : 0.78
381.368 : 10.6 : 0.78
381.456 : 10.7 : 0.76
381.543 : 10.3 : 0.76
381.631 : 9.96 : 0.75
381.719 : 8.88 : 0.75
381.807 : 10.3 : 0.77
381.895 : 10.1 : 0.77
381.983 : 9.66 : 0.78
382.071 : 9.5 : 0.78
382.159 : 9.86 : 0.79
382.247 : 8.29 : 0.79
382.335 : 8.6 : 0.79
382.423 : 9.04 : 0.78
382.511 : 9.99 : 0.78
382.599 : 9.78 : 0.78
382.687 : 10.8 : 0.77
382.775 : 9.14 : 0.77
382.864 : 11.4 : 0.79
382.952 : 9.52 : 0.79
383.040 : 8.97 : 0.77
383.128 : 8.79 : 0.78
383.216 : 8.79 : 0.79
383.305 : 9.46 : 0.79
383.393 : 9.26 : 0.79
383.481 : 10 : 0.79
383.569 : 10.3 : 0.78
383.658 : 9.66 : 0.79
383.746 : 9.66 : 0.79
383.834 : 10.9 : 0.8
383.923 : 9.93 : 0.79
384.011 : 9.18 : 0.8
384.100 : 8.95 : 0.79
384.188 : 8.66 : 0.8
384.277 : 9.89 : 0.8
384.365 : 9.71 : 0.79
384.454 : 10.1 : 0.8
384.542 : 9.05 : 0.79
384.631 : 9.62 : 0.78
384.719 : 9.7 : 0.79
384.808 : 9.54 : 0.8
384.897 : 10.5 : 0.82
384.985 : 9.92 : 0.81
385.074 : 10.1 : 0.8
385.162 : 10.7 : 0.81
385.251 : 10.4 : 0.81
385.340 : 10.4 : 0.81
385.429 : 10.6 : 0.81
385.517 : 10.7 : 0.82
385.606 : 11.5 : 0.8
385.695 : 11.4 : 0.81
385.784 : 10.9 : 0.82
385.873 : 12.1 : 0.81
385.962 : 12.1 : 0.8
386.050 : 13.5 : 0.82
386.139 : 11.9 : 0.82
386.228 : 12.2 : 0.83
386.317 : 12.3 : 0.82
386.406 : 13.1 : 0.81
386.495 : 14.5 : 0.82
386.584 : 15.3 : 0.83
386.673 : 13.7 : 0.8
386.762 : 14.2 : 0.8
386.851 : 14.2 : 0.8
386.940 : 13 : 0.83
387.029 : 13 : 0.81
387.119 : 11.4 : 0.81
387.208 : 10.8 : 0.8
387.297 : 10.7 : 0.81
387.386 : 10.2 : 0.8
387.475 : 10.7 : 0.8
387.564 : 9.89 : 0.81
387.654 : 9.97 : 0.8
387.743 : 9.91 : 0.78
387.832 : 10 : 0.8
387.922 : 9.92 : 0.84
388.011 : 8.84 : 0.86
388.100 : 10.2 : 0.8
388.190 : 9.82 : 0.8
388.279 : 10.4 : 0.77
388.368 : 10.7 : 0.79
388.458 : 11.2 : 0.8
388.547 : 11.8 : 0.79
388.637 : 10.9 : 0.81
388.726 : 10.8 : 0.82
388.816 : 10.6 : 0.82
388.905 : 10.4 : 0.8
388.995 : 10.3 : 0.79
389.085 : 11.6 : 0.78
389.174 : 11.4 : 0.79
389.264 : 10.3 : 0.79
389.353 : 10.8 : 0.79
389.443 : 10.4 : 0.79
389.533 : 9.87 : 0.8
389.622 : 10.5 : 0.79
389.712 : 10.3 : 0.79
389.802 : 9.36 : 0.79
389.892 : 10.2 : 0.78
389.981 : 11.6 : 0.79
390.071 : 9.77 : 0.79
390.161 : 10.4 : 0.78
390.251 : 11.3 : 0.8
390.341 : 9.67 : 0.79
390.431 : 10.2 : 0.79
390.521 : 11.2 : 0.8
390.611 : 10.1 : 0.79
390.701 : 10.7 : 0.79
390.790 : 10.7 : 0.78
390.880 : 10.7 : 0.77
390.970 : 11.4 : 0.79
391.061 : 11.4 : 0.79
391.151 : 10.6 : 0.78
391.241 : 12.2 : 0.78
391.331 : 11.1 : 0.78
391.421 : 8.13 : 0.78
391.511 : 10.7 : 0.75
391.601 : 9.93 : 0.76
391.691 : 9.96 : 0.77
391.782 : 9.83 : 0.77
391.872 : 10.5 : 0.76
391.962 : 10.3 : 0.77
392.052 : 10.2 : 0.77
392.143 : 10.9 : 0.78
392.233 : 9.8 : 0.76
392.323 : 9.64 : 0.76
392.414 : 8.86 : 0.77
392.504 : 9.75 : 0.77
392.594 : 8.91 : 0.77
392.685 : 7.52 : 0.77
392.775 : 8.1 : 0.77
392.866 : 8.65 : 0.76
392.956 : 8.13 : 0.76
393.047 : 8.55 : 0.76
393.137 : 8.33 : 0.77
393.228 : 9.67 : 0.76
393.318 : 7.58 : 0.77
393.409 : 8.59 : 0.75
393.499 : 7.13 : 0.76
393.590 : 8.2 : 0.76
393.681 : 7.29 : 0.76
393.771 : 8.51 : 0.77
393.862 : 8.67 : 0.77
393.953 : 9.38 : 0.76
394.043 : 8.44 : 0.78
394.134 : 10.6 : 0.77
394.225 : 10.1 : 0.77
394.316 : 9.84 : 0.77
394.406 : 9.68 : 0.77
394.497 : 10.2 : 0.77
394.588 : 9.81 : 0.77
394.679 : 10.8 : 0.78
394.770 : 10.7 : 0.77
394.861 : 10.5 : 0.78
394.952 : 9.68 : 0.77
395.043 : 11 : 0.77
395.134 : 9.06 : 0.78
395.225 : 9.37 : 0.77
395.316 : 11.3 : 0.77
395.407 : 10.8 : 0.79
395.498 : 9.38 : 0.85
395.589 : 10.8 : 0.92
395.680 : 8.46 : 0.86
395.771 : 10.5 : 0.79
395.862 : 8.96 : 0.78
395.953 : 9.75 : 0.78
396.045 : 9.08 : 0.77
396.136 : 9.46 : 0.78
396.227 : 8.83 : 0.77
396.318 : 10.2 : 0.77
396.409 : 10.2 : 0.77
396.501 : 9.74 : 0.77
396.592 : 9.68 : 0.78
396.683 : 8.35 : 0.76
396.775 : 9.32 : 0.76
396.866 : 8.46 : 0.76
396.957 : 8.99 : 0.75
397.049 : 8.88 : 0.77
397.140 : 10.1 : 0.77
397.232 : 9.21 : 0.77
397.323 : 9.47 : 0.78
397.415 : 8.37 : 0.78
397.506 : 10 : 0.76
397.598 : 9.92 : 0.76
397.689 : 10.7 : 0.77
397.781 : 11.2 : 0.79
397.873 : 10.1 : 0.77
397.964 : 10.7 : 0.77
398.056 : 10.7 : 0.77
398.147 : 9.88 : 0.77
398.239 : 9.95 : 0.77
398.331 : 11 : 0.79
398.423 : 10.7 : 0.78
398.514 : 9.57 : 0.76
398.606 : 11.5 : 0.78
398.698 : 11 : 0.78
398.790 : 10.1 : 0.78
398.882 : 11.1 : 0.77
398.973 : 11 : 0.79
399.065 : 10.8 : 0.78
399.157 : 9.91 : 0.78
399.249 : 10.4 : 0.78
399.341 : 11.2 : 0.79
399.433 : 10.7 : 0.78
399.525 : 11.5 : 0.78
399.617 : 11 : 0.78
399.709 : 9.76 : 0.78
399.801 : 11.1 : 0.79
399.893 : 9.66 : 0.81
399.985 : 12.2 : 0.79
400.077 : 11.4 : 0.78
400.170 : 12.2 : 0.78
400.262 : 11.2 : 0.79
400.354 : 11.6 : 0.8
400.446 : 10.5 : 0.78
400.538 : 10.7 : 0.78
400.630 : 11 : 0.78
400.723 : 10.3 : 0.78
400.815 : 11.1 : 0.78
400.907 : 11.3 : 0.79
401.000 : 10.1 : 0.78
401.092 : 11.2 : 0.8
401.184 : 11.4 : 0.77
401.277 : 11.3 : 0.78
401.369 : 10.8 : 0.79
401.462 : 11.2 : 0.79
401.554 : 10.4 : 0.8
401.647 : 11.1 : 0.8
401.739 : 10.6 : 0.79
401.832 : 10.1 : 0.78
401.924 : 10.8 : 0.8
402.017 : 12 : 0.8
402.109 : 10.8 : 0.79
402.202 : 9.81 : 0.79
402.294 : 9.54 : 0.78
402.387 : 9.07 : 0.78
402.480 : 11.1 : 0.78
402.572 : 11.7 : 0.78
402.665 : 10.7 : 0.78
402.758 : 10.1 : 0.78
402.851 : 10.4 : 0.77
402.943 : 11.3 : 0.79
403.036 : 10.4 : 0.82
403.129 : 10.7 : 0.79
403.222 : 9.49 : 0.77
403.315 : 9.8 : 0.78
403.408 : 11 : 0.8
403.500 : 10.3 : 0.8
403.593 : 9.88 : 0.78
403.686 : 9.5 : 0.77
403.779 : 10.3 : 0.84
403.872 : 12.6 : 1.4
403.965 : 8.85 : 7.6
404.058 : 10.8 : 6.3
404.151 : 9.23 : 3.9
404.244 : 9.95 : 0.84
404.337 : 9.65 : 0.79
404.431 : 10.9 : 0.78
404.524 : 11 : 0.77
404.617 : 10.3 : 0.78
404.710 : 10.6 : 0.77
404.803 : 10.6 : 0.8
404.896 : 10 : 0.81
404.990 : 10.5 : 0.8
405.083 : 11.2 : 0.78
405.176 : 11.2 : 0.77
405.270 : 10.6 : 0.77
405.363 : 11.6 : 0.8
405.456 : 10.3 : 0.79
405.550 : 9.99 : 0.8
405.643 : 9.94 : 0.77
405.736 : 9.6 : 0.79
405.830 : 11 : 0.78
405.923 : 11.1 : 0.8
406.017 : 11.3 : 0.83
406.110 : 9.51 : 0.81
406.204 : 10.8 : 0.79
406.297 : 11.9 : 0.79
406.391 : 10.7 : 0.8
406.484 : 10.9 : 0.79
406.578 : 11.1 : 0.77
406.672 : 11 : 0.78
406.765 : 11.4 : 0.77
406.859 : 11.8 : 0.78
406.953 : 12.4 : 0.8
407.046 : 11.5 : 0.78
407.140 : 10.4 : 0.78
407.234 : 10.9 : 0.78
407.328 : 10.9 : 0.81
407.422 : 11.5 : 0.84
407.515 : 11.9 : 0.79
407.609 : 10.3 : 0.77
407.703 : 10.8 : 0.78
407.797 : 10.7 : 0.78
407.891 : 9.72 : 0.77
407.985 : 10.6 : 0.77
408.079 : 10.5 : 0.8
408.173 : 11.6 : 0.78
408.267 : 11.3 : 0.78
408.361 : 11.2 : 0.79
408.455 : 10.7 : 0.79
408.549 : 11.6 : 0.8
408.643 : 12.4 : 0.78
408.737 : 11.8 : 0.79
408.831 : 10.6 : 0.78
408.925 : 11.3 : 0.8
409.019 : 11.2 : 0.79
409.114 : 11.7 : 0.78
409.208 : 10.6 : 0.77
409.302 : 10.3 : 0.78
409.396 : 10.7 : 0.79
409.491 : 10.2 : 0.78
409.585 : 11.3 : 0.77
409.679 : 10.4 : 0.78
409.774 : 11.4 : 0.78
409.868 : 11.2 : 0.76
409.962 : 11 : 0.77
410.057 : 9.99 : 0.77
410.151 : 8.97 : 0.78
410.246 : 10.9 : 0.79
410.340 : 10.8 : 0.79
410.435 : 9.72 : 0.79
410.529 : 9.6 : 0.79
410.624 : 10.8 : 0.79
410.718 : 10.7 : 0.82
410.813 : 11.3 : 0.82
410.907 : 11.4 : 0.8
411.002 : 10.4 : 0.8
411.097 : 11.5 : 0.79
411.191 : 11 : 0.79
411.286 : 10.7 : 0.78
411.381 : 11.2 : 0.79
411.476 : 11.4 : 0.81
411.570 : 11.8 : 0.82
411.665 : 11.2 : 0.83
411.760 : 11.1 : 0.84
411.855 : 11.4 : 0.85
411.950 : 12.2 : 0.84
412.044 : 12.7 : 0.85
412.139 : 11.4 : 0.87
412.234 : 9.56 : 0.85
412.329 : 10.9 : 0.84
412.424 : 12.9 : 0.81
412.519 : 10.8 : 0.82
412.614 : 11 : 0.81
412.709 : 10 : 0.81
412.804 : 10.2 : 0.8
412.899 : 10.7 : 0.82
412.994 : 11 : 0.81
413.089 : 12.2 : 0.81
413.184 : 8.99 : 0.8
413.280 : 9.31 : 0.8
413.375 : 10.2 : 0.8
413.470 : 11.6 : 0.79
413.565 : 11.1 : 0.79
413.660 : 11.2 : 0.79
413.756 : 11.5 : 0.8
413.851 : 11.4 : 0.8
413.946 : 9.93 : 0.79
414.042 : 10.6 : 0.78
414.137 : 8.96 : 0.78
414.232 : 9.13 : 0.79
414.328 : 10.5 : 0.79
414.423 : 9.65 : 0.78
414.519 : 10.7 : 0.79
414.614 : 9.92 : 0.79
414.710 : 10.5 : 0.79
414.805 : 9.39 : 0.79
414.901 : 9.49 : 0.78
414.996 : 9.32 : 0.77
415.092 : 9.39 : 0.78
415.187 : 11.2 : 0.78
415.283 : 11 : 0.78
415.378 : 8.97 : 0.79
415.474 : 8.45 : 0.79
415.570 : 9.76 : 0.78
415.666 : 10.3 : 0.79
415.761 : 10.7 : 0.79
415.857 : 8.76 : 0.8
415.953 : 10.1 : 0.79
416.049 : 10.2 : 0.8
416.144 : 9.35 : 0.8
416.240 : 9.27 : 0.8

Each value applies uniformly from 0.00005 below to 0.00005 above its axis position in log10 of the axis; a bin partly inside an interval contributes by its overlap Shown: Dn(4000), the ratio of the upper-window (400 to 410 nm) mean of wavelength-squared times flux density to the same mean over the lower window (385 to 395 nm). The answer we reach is 1.12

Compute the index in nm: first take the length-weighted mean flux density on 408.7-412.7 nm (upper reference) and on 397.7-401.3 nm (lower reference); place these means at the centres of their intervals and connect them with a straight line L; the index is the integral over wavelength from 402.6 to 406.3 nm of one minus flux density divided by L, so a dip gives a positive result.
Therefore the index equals 0.14 nm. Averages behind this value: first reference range 10.8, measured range 10.5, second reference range 11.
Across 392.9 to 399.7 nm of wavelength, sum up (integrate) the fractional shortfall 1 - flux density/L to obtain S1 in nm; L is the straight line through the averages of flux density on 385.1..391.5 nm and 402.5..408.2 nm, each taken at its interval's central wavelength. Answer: 0.70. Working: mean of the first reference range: 11.1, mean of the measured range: 9.77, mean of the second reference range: 10.7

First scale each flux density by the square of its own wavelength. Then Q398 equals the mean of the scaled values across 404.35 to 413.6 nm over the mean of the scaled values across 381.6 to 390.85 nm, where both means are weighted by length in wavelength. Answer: 1.2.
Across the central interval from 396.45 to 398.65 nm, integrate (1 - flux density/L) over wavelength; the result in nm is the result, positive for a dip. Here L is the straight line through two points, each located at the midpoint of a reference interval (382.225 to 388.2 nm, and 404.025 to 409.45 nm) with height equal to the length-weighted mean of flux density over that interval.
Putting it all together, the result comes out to 0.18 nm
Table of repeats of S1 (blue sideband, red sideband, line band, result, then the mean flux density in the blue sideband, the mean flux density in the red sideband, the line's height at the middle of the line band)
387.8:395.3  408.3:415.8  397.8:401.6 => -0.21 nm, 9.94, 10.7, 10.2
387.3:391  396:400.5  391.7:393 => 0.13 nm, 10.5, 10.3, 10.4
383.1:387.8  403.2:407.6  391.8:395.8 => 0.52 nm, 10.9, 10.7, 10.8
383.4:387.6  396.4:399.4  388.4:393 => 0.17 nm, 11.1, 10.1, 10.7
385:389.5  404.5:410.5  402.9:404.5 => 0.10 nm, 11.3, 10.9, 10.9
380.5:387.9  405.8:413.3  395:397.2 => 0.23 nm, 10.6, 11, 10.8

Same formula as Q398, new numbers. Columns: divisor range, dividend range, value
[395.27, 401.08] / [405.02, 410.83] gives 1.11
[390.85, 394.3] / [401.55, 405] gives 1.17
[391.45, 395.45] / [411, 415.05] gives 1.25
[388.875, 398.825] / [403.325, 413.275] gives 1.18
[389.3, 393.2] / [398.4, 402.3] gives 1.13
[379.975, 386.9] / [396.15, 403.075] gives 1.08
